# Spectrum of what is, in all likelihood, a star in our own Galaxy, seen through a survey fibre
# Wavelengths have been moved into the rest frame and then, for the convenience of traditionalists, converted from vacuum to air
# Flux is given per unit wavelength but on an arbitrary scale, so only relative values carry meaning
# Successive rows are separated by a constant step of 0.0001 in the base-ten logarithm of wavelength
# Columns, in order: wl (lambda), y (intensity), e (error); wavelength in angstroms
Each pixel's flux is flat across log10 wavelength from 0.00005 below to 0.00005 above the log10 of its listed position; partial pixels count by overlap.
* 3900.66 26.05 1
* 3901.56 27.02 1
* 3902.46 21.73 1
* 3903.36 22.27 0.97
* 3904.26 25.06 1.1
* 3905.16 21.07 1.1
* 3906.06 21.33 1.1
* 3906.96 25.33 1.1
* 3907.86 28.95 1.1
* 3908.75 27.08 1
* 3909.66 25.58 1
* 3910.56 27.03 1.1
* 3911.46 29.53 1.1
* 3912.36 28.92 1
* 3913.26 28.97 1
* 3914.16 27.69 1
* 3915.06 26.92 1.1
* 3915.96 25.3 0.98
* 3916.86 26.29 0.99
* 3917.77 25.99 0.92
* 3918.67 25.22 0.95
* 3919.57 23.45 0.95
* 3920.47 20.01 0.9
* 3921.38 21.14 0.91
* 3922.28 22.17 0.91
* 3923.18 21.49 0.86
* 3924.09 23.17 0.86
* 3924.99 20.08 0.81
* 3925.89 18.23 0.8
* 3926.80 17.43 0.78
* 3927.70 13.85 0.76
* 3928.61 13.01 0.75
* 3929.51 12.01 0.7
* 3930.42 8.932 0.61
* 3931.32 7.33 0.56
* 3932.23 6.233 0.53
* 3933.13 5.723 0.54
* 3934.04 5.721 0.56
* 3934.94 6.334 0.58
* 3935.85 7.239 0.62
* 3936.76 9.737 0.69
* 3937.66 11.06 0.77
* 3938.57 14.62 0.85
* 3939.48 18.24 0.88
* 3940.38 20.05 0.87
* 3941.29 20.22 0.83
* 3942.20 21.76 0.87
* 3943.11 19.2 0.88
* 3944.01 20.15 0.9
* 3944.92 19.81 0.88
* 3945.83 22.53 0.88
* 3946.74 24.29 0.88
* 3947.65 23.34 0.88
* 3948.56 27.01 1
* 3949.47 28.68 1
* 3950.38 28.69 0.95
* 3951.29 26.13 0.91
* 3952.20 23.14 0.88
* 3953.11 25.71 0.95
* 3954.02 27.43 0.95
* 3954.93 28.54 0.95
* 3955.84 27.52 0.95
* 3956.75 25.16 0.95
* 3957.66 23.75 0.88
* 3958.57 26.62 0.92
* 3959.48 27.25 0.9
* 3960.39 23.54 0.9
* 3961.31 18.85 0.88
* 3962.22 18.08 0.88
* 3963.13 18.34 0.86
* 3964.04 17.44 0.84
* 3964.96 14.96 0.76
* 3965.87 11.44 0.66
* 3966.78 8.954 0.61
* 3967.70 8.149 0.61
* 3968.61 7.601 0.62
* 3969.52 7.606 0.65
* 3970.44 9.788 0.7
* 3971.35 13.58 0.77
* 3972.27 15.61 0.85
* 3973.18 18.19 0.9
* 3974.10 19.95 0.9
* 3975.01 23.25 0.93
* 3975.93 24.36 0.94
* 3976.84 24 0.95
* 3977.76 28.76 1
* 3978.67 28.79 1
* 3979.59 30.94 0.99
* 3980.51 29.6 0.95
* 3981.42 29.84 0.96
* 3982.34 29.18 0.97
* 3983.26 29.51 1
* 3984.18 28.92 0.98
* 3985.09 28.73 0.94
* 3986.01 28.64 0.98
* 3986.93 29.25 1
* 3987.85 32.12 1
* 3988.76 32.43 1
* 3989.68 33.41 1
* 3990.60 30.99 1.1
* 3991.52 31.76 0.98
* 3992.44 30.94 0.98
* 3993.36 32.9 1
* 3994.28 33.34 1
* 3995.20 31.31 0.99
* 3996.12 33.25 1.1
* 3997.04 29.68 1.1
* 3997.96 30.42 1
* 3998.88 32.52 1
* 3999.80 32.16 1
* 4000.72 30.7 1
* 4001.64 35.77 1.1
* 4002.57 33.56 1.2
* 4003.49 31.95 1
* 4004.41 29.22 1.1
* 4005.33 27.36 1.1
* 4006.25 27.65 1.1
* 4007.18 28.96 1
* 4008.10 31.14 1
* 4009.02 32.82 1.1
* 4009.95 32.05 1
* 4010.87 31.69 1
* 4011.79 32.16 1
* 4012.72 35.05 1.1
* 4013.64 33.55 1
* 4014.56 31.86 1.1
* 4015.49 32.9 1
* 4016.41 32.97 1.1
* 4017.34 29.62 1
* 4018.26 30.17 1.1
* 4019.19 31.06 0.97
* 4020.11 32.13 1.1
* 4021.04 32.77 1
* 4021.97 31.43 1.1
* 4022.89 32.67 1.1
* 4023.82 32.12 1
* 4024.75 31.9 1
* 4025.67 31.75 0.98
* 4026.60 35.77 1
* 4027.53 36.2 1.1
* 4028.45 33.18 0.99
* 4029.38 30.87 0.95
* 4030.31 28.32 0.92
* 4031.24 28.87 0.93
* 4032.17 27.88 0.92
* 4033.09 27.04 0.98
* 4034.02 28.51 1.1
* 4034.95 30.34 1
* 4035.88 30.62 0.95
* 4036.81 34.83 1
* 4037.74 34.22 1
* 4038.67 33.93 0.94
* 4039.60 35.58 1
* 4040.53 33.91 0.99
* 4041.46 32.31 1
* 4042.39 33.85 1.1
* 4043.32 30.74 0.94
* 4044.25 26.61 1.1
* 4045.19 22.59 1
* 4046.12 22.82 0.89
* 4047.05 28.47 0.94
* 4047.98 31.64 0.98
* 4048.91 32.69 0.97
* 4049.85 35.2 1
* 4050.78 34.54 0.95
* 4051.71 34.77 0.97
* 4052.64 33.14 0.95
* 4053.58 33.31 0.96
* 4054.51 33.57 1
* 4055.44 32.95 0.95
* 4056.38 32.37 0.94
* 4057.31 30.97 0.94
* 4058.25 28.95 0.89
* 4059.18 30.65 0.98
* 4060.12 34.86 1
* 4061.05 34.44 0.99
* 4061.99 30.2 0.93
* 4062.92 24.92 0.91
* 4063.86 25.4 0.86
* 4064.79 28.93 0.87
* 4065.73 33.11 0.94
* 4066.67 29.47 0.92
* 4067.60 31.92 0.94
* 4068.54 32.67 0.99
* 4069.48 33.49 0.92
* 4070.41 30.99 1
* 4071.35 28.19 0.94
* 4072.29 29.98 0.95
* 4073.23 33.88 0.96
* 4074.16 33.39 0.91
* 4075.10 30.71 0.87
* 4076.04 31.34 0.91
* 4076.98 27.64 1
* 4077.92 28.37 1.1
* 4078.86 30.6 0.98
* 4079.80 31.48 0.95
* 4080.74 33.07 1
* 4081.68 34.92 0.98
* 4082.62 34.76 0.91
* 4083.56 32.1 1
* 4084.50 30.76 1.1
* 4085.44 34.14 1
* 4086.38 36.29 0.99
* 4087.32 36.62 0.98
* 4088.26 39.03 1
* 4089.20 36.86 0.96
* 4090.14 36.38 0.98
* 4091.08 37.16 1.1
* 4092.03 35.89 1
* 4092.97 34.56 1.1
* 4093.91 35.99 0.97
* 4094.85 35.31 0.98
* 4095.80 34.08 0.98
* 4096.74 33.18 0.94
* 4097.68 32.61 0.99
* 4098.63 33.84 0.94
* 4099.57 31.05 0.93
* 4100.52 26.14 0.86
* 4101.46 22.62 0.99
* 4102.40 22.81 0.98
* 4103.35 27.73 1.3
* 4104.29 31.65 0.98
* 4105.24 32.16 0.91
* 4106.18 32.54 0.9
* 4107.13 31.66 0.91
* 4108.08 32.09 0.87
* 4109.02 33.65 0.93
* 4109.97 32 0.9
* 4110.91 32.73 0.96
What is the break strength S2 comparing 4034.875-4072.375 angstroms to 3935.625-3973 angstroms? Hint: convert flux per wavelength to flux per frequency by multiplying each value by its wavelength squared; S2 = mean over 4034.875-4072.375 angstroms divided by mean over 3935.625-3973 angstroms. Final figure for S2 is 1.70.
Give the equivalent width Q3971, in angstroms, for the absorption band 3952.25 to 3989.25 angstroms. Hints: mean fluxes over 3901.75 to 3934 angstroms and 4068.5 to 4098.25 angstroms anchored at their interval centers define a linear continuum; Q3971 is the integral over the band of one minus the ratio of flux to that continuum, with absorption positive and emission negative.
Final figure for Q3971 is 3.68 angstroms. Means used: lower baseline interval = 21.1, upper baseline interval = 33.3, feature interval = 22.6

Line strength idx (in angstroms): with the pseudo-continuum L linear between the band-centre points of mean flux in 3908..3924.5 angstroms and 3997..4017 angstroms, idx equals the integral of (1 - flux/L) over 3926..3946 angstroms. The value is 9.8 angstroms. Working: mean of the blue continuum 25.4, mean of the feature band 13.6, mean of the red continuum 31.7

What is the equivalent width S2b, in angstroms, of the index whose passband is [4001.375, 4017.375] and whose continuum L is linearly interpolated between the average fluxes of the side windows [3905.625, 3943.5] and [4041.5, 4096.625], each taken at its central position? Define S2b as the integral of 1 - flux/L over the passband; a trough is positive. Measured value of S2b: -2.91 angstroms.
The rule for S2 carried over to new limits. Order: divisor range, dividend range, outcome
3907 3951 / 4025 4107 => 1.70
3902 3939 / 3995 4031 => 1.71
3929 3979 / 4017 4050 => 1.76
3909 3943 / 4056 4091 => 1.86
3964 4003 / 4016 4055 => 1.27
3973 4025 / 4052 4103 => 1.09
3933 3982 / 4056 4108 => 1.71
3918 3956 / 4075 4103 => 1.88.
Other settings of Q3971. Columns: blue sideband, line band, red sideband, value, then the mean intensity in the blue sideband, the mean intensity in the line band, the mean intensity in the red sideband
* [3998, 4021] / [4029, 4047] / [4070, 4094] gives 1.2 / 31.6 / 30.2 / 33.2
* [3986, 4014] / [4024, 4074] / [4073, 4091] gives 2.1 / 31.6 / 31.3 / 33.4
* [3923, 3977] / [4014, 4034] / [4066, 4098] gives -3.8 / 18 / 31.4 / 33.2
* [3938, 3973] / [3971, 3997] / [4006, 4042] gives -3.1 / 20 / 28.1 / 31.8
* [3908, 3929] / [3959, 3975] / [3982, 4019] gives 7.2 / 23.5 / 15.5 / 31.3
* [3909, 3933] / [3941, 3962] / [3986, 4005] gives 0.9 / 20.8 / 24.3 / 31.8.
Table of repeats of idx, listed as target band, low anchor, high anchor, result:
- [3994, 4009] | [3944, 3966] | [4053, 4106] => -2.6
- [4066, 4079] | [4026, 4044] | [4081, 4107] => 0.7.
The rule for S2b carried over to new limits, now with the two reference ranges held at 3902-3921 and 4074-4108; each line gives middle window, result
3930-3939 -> 6.2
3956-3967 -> 3.0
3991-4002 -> -1.3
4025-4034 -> -0.3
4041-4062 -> -0.3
